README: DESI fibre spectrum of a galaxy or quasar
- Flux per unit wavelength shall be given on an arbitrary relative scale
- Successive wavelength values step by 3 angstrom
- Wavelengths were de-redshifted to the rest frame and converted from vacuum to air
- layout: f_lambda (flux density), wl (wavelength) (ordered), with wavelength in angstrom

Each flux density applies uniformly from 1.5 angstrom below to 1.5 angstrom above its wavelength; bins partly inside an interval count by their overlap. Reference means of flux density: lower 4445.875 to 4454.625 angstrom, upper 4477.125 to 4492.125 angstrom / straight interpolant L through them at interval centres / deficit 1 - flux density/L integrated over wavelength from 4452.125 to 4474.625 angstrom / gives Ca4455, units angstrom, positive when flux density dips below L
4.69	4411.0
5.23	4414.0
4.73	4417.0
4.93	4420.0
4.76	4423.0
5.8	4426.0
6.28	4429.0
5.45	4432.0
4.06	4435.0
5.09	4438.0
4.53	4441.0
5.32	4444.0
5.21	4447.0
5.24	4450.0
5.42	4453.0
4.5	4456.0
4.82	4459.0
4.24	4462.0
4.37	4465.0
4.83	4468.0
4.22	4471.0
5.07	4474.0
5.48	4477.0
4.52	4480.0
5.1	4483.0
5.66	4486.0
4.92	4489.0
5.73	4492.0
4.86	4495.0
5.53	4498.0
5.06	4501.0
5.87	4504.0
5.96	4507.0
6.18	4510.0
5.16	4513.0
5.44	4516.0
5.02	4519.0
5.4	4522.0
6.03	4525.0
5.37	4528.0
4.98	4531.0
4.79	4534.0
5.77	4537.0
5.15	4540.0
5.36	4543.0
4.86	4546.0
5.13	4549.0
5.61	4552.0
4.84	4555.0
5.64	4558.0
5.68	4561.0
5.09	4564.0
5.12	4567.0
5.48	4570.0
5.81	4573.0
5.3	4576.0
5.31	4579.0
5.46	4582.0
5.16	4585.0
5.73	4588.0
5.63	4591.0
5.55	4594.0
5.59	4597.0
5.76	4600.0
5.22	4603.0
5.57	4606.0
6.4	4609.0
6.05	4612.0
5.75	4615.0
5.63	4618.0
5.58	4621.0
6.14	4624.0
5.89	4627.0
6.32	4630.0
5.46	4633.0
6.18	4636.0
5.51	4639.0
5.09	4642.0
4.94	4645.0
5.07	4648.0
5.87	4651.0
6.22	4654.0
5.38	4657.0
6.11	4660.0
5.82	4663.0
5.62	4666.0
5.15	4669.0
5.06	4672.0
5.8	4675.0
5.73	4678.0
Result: 2.5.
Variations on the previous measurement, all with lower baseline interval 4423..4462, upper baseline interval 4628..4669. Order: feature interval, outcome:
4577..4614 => -0.8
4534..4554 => 0.4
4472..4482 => 0.4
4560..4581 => 0.2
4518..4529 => -0.3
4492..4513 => -1.2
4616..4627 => -0.4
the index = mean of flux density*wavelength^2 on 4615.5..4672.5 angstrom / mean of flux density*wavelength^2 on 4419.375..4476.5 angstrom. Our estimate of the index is 1.2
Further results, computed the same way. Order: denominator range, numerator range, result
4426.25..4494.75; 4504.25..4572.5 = 1.11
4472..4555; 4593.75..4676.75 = 1.12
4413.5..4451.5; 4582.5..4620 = 1.19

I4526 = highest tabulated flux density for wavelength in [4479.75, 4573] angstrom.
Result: 6.18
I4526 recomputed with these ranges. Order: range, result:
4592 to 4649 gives 6.4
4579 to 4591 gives 5.73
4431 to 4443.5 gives 5.45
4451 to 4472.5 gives 5.42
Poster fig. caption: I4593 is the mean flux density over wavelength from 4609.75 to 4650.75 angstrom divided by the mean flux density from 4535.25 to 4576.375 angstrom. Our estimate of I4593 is 1.1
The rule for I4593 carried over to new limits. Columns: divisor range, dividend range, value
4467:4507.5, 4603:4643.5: 1.12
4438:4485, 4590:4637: 1.19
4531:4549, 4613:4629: 1.13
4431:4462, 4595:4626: 1.17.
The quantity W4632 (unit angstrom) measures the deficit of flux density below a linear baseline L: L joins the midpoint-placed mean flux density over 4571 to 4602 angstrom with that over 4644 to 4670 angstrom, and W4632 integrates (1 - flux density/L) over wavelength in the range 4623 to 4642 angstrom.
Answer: -0.9 angstrom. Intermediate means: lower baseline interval 5.52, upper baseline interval 5.6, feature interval 5.85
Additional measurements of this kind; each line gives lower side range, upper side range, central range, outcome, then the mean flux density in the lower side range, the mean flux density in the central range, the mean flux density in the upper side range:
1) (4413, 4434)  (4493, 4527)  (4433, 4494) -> 5.27 angstrom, 5.28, 4.92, 5.5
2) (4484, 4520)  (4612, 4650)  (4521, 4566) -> 1.66 angstrom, 5.45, 5.31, 5.65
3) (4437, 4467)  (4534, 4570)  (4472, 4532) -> -3.36 angstrom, 4.87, 5.36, 5.28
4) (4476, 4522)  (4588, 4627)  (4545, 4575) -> 1.32 angstrom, 5.37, 5.33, 5.74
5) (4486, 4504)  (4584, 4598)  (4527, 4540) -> 0.46 angstrom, 5.31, 5.21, 5.54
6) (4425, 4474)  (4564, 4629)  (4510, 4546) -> -0.16 angstrom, 4.96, 5.33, 5.62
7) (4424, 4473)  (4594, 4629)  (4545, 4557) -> 0.73 angstrom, 4.96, 5.14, 5.78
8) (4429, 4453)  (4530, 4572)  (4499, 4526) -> -1.86 angstrom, 5.09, 5.56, 5.26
